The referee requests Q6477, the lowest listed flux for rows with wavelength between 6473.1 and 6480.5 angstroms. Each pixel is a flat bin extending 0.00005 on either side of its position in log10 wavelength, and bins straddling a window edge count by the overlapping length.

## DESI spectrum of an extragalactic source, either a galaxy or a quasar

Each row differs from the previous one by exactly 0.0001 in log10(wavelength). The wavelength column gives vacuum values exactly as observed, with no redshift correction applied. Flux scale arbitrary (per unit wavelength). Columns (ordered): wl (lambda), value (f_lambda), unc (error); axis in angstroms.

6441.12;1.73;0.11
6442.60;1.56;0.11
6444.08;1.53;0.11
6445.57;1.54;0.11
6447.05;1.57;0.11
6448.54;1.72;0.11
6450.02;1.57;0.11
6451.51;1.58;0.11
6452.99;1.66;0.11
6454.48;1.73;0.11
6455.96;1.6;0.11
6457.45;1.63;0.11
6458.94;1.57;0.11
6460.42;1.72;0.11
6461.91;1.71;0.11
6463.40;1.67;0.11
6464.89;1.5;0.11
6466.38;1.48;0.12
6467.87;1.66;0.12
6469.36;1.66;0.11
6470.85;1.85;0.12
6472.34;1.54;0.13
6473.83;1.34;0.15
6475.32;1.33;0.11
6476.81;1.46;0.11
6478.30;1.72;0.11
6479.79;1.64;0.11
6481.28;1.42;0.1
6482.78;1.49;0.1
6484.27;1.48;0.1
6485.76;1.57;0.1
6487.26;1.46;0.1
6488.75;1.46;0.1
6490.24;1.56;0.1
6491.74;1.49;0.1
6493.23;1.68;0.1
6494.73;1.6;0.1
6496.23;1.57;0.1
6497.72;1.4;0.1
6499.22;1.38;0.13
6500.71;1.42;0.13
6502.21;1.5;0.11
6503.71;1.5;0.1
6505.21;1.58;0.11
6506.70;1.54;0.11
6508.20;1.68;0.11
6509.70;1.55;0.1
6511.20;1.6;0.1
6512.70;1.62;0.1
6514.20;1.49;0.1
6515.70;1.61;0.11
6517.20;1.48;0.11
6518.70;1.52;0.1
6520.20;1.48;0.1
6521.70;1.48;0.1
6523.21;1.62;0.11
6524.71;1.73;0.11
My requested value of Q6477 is 1.33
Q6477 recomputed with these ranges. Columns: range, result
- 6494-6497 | 1.57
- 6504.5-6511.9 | 1.54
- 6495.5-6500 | 1.38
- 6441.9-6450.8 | 1.53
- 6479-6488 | 1.42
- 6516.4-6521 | 1.48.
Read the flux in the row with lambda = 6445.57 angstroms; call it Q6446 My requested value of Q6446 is 1.54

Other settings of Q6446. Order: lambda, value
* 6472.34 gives 1.54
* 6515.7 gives 1.61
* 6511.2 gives 1.6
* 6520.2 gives 1.48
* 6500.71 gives 1.42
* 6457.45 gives 1.63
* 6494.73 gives 1.6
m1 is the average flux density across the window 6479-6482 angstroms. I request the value 1.54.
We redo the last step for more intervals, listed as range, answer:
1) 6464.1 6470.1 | 1.57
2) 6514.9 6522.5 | 1.51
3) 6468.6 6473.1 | 1.68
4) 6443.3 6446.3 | 1.53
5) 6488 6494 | 1.55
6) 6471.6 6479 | 1.48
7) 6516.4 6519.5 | 1.5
